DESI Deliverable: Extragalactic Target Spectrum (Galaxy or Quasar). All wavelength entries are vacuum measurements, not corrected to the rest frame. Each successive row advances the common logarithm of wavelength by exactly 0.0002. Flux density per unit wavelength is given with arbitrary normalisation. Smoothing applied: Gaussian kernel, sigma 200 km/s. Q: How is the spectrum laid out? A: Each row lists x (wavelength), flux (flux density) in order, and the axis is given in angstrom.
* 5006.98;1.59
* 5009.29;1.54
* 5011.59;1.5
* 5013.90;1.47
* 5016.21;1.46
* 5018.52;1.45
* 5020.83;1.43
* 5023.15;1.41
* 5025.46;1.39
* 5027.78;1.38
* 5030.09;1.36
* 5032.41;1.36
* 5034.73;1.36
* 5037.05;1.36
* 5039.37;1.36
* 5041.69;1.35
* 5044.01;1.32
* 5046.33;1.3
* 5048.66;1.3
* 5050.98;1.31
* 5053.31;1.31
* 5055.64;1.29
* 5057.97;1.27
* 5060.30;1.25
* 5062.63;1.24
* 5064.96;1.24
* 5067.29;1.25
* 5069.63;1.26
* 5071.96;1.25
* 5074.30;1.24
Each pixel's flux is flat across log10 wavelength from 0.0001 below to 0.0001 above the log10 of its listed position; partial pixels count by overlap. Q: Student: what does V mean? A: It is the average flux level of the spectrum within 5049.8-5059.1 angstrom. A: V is 1.29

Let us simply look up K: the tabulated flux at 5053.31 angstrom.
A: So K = 1.31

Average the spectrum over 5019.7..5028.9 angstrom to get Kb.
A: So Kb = 1.4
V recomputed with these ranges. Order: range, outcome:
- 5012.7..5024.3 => 1.44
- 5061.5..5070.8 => 1.25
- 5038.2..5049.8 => 1.33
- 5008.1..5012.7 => 1.52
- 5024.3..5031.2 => 1.38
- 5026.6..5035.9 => 1.36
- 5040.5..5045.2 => 1.34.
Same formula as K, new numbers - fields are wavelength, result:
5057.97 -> 1.27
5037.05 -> 1.36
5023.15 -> 1.41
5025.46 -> 1.39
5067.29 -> 1.25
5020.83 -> 1.43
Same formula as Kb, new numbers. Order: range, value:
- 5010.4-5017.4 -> 1.48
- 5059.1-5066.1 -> 1.24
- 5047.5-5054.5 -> 1.31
